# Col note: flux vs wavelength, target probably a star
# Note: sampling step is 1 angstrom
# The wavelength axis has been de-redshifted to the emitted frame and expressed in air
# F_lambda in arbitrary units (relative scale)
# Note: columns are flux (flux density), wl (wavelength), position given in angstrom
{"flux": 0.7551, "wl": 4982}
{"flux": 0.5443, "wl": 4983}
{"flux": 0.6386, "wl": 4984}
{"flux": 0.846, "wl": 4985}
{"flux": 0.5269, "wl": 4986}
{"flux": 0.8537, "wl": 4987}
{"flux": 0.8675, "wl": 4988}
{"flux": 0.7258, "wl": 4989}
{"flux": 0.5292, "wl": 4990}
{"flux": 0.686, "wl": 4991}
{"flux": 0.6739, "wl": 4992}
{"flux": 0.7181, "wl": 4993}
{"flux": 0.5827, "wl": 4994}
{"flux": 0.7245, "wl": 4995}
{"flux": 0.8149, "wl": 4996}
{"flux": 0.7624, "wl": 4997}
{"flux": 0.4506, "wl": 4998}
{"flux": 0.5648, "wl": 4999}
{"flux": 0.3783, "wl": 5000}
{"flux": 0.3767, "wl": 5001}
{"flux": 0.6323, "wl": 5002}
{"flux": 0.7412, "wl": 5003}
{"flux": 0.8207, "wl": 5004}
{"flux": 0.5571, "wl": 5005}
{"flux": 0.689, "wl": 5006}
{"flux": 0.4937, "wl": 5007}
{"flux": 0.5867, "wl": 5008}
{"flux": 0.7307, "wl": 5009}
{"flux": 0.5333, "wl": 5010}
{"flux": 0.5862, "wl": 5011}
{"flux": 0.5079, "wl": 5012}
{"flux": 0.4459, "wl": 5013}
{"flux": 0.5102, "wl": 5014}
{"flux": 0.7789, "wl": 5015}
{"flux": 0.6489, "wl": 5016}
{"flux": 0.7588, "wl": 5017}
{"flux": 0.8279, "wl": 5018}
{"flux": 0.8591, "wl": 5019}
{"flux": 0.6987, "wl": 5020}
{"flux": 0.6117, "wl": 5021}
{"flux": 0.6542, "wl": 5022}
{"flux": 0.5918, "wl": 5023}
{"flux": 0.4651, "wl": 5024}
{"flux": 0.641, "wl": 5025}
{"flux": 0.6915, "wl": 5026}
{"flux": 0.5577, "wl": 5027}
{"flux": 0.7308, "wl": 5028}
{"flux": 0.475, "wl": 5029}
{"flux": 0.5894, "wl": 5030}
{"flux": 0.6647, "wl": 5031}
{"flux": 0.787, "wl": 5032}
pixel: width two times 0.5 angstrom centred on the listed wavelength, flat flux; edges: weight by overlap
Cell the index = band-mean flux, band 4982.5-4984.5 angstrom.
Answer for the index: 0.591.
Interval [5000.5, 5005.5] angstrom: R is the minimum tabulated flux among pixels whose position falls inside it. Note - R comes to 0.3767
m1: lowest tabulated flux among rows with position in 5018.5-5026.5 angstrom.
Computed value 0.4651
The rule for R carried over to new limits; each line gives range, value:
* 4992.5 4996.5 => 0.5827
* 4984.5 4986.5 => 0.5269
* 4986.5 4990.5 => 0.5292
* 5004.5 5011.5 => 0.4937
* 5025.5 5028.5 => 0.5577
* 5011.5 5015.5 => 0.4459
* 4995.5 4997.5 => 0.7624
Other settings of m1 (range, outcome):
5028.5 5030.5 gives 0.475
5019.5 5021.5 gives 0.6117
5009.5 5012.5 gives 0.5079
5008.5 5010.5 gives 0.5333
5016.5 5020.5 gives 0.6987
